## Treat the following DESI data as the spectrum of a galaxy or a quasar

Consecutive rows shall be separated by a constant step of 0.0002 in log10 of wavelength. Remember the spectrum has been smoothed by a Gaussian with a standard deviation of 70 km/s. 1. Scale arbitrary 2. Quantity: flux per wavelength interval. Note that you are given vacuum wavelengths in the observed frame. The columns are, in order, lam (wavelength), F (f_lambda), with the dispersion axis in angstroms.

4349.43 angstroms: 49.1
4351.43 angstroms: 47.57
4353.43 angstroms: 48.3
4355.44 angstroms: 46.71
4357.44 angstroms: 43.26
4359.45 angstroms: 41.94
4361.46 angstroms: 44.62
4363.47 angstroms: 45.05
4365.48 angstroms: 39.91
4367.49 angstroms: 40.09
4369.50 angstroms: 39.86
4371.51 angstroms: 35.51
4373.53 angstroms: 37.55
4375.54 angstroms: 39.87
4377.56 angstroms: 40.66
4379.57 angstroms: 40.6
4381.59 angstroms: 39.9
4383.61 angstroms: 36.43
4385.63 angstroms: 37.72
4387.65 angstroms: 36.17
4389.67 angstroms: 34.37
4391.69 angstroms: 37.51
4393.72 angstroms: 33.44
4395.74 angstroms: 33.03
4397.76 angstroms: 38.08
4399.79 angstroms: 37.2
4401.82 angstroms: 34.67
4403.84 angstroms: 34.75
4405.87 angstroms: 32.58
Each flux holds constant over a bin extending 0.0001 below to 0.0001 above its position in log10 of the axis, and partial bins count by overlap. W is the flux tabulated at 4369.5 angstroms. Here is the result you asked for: 39.86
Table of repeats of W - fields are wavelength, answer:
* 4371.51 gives 35.51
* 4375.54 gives 39.87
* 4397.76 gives 38.08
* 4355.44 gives 46.71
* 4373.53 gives 37.55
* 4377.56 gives 40.66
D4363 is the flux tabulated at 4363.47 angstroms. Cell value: 45.05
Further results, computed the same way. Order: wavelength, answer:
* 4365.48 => 39.91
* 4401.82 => 34.67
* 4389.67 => 34.37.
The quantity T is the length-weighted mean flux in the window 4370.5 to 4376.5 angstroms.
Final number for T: 37.6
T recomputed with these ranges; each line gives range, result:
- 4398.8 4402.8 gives 35.9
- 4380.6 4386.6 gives 38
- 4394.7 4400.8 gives 36.1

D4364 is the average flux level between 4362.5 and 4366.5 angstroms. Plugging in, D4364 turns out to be 42.5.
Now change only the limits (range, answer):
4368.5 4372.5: 37.7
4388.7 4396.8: 34.6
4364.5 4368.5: 40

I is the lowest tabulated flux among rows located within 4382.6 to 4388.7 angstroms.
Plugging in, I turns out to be 36.17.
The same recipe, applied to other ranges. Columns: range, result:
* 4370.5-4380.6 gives 35.51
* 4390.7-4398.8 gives 33.03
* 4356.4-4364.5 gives 41.94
